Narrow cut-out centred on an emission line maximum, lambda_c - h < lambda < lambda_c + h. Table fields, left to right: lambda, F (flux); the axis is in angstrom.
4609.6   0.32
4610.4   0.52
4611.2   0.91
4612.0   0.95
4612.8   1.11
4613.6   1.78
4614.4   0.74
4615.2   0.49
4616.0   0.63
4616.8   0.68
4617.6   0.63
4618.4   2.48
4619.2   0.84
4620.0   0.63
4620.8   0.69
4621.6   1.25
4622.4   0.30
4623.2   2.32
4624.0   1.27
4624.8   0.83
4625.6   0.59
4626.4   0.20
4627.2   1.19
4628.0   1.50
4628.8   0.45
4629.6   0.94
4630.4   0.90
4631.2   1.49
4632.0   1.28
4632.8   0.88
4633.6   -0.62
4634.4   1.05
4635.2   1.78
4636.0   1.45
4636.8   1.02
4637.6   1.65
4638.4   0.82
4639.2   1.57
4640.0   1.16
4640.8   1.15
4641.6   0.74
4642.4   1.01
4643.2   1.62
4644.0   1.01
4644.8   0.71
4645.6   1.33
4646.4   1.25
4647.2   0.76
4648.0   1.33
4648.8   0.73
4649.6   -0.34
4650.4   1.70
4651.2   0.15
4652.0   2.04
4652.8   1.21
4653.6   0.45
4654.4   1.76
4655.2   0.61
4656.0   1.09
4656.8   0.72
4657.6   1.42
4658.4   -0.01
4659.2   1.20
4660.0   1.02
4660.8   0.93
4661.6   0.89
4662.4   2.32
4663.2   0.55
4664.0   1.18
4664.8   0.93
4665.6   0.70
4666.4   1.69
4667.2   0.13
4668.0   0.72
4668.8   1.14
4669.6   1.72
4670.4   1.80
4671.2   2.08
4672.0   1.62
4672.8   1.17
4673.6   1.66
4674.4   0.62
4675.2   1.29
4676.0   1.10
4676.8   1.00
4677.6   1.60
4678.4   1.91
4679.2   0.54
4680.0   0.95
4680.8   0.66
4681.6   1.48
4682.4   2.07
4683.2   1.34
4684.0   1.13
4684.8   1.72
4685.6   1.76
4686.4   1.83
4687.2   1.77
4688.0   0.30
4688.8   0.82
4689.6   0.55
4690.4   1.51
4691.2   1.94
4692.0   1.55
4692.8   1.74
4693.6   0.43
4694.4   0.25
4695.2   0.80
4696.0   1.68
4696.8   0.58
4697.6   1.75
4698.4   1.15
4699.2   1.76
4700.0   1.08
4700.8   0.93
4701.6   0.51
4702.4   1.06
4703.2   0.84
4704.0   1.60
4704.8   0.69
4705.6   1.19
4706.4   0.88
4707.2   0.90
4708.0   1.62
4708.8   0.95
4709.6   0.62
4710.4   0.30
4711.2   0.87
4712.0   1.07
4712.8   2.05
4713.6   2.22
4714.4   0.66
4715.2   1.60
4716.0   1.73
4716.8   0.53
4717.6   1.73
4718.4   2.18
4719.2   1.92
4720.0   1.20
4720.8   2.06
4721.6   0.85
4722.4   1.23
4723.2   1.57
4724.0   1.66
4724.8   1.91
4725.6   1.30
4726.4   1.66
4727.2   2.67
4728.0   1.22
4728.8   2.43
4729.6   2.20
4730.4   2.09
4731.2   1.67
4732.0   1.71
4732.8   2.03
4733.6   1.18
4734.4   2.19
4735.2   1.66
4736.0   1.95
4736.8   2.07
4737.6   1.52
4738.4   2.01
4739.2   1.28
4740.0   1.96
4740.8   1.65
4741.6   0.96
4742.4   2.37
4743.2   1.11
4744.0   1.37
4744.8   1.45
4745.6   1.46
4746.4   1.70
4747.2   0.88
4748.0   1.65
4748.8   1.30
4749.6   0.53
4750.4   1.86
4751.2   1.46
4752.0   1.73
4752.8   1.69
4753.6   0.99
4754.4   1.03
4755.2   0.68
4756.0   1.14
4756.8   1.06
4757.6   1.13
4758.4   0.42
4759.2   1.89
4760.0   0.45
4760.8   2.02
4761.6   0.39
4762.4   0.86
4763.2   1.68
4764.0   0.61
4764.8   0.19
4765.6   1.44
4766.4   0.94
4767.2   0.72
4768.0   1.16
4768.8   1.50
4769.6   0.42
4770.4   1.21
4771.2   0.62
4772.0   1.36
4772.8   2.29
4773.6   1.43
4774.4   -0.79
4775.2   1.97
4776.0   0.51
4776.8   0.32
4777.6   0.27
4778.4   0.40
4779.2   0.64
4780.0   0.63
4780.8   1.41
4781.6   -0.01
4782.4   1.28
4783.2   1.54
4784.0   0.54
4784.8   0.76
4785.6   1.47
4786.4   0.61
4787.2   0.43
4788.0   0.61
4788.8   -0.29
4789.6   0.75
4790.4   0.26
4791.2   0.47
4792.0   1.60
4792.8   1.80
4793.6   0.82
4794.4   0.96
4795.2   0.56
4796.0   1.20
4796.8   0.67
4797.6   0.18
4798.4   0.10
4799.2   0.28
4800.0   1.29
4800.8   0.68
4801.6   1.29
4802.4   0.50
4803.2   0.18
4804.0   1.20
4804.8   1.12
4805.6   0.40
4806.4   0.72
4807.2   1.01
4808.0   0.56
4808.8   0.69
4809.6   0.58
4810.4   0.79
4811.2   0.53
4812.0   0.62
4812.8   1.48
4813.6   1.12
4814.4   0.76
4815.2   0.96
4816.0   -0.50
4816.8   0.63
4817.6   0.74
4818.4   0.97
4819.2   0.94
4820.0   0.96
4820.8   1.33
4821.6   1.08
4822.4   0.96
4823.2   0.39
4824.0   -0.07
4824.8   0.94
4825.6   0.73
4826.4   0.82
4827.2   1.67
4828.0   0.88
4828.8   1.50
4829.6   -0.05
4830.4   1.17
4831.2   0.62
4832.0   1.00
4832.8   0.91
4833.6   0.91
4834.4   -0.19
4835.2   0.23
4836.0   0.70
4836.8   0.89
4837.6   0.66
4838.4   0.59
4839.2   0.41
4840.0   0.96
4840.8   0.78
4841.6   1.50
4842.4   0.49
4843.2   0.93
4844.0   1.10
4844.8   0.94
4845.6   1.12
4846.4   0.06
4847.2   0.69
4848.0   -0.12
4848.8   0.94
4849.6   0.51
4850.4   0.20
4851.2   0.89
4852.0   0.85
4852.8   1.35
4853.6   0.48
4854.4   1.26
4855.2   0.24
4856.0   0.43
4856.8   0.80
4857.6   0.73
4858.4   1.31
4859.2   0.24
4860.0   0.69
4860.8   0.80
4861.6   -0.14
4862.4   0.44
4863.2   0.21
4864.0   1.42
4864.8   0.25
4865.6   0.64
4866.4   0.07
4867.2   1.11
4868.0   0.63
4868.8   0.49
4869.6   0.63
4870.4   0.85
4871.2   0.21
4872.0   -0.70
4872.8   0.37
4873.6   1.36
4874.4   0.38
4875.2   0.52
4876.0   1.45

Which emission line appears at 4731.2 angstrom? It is C III] 1909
